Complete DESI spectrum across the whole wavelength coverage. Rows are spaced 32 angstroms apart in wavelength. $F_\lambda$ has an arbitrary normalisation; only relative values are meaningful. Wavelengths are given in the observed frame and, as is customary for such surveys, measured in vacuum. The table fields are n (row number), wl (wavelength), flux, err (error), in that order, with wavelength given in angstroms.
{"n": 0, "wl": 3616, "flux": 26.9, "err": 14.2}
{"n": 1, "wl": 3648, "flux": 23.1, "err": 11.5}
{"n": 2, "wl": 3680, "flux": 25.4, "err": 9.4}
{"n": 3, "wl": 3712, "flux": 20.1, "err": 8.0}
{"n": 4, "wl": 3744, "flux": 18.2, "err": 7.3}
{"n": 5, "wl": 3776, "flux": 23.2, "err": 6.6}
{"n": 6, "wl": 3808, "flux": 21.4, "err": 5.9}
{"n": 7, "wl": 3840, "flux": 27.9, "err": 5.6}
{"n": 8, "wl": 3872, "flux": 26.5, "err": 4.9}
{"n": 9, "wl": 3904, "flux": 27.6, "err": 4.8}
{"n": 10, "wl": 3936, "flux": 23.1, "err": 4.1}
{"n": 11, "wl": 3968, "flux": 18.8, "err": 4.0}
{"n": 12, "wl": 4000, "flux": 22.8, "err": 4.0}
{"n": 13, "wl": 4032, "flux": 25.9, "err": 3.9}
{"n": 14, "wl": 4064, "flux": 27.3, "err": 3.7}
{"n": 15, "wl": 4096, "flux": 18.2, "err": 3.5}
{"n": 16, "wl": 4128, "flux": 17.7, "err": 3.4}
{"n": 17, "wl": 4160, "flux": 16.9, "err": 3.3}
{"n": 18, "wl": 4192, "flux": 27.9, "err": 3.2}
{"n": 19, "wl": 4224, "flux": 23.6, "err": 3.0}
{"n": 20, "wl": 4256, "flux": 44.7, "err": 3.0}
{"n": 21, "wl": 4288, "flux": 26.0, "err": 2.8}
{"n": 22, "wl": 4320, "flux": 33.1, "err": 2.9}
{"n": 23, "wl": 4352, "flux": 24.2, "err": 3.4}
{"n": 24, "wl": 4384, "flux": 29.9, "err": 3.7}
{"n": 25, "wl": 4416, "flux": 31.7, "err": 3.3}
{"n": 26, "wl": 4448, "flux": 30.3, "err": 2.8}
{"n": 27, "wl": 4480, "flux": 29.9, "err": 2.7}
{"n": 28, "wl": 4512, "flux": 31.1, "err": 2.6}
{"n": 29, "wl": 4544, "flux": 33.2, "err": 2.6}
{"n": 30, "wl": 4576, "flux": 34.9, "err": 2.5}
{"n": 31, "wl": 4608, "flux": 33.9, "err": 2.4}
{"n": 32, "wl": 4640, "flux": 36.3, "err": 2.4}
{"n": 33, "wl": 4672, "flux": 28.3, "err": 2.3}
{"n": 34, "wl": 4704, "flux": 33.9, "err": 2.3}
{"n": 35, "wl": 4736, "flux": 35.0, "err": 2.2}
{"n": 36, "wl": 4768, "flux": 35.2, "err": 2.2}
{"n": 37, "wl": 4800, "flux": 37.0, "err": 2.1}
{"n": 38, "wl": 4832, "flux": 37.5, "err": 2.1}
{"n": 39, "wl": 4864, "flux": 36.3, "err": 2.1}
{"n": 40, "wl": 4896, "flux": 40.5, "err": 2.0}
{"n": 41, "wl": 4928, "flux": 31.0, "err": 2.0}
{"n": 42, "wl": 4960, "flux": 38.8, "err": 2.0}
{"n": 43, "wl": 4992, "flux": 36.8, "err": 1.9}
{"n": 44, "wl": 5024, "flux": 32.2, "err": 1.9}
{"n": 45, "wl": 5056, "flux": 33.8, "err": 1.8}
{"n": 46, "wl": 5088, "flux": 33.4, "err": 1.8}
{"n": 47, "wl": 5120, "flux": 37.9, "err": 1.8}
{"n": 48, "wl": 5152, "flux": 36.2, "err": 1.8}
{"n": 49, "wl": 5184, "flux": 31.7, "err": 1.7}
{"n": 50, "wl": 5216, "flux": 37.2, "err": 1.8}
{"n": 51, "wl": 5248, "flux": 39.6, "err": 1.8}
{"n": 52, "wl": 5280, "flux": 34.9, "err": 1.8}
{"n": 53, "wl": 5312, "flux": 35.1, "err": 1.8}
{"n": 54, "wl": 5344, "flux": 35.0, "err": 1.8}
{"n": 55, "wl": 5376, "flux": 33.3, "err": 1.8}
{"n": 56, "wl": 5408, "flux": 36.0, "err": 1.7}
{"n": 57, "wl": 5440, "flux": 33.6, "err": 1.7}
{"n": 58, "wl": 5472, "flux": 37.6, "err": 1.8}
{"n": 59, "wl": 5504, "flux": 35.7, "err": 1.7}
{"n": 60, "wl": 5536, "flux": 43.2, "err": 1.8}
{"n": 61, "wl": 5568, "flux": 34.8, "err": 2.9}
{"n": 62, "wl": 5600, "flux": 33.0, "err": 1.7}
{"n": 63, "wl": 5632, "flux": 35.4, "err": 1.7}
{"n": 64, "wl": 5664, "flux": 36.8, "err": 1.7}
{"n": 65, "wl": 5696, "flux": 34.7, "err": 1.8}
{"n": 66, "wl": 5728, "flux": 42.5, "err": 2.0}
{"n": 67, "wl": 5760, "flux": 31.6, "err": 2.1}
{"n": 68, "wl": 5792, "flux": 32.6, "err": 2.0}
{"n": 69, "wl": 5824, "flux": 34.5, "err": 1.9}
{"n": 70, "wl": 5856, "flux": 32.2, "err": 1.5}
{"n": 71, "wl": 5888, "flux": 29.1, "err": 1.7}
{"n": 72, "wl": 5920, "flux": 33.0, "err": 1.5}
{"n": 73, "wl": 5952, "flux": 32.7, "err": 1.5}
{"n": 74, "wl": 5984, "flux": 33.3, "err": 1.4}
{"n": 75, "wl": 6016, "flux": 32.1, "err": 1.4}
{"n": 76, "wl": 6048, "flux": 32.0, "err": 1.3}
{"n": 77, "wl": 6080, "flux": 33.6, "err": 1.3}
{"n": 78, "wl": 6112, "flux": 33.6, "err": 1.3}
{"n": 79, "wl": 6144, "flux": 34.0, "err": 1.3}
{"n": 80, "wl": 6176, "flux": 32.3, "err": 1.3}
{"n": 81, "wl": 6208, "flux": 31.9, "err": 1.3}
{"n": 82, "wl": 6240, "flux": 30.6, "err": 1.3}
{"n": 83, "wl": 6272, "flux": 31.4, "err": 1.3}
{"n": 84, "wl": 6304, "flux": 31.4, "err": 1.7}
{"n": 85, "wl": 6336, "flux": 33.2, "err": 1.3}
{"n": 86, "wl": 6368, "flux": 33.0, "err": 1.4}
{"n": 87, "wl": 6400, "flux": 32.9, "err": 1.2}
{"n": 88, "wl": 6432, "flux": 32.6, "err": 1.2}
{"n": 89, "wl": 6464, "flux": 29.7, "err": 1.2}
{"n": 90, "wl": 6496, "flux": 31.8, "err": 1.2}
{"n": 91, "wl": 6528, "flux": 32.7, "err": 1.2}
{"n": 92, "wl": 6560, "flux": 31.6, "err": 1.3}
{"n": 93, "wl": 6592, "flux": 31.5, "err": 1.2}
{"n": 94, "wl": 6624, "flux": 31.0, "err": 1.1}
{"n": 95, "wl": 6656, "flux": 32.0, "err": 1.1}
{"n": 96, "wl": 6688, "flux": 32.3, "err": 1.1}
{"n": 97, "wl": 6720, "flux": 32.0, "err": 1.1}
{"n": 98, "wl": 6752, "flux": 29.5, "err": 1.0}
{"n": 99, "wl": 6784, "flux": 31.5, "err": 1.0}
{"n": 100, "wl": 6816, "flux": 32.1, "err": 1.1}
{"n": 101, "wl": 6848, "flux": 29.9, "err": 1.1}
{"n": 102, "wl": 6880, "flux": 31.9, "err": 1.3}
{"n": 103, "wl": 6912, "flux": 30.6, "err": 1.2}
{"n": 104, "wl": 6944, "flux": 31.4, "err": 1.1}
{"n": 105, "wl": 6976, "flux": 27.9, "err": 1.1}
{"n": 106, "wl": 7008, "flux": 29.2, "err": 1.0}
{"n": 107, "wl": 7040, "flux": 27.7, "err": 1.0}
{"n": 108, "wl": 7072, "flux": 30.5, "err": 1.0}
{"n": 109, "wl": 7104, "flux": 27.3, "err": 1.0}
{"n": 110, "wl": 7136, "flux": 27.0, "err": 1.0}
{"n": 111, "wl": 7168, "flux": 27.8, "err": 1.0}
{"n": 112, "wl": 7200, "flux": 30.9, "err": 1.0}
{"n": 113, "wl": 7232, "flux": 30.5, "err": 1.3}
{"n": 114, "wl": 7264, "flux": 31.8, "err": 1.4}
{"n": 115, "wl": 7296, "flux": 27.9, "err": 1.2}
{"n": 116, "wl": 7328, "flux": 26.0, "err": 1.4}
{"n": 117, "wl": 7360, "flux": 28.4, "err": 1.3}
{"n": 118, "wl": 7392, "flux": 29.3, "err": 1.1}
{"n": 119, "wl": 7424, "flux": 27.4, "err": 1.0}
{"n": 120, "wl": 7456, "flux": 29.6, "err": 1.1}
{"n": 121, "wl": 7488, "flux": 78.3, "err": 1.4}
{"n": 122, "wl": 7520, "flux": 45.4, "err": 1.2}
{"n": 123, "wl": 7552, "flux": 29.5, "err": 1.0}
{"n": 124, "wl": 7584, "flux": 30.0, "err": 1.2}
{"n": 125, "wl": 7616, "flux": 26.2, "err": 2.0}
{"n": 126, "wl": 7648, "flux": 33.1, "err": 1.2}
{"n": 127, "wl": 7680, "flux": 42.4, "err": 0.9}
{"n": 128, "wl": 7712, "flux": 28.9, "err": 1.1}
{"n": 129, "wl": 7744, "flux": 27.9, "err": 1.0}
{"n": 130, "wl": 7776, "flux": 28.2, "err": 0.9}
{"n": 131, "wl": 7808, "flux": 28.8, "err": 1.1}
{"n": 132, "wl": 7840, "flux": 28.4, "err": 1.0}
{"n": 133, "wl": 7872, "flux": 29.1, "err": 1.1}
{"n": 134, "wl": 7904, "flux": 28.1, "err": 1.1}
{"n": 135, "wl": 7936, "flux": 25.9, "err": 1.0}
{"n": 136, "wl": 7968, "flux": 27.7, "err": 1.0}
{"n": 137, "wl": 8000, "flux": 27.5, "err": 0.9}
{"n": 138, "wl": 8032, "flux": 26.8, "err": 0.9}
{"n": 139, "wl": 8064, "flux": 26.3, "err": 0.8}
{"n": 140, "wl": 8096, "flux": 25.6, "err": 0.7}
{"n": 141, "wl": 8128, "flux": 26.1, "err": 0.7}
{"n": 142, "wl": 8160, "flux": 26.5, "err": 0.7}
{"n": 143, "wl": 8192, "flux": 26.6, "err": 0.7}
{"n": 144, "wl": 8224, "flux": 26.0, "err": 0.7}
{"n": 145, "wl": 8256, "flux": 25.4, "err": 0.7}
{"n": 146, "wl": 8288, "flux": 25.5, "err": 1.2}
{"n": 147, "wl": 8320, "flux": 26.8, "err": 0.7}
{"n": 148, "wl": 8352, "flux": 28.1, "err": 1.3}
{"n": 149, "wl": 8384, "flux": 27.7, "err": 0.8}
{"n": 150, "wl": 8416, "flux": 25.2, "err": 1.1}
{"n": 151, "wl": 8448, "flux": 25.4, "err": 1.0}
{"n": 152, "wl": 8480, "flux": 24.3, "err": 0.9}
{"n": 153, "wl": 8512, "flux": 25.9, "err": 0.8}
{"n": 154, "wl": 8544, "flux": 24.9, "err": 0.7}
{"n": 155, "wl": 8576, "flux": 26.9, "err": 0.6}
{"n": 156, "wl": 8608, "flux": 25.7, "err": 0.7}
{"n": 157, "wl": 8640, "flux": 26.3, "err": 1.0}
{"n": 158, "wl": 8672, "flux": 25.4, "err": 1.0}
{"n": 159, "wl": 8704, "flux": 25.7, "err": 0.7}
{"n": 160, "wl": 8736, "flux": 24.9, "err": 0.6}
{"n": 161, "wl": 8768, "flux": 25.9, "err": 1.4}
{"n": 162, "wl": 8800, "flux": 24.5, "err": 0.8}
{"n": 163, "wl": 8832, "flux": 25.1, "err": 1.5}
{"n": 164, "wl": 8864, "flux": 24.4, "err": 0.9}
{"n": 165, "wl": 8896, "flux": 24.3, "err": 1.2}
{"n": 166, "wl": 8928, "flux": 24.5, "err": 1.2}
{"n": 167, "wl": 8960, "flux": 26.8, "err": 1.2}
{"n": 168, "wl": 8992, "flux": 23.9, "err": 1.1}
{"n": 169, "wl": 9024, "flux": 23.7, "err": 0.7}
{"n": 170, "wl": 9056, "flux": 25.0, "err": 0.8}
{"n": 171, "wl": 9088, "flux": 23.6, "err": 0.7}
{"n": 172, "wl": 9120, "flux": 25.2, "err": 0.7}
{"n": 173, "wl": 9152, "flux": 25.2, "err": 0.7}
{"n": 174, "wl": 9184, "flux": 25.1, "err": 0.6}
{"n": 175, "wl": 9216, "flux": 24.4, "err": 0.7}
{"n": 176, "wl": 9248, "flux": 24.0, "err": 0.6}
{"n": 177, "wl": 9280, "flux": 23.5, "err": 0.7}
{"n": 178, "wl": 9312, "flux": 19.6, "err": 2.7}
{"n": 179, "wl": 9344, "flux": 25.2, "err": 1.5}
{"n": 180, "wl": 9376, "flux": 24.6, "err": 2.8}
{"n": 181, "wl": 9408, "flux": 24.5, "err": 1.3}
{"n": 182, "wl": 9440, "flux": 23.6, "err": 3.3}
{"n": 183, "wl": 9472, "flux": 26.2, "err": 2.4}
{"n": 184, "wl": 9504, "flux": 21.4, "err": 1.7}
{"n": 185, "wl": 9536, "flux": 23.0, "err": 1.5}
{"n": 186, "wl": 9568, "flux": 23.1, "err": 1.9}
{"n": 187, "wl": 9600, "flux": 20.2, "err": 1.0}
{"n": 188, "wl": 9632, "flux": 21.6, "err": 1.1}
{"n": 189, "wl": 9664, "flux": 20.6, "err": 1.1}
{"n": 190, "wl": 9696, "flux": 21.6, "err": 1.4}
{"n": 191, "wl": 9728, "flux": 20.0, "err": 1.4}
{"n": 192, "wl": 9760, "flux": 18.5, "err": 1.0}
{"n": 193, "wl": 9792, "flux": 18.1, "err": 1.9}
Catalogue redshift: 0.141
